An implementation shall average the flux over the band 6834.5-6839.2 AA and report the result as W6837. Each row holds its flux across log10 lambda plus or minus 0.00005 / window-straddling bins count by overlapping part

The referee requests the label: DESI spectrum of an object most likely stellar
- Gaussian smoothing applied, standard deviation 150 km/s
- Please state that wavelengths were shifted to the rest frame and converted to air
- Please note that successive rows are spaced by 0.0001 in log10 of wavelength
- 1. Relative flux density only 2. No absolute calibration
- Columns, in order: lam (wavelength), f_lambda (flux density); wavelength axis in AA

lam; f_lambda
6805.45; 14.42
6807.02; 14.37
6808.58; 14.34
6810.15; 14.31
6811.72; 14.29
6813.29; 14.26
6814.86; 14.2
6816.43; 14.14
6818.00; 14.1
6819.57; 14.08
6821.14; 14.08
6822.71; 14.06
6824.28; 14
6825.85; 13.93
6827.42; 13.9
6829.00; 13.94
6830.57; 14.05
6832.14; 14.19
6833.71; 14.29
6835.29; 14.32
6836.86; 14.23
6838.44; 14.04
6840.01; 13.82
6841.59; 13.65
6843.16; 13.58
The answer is 14.2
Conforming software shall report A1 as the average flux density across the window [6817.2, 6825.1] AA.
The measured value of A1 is 14.1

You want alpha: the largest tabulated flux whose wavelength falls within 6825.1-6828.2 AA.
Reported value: 13.93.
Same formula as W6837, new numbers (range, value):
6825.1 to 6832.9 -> 14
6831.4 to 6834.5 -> 14.2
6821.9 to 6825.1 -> 14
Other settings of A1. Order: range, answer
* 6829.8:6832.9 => 14.1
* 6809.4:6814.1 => 14.3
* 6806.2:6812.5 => 14.3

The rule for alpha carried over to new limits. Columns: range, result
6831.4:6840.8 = 14.32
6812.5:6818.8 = 14.26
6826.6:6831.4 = 14.05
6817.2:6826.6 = 14.1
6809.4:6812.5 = 14.31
